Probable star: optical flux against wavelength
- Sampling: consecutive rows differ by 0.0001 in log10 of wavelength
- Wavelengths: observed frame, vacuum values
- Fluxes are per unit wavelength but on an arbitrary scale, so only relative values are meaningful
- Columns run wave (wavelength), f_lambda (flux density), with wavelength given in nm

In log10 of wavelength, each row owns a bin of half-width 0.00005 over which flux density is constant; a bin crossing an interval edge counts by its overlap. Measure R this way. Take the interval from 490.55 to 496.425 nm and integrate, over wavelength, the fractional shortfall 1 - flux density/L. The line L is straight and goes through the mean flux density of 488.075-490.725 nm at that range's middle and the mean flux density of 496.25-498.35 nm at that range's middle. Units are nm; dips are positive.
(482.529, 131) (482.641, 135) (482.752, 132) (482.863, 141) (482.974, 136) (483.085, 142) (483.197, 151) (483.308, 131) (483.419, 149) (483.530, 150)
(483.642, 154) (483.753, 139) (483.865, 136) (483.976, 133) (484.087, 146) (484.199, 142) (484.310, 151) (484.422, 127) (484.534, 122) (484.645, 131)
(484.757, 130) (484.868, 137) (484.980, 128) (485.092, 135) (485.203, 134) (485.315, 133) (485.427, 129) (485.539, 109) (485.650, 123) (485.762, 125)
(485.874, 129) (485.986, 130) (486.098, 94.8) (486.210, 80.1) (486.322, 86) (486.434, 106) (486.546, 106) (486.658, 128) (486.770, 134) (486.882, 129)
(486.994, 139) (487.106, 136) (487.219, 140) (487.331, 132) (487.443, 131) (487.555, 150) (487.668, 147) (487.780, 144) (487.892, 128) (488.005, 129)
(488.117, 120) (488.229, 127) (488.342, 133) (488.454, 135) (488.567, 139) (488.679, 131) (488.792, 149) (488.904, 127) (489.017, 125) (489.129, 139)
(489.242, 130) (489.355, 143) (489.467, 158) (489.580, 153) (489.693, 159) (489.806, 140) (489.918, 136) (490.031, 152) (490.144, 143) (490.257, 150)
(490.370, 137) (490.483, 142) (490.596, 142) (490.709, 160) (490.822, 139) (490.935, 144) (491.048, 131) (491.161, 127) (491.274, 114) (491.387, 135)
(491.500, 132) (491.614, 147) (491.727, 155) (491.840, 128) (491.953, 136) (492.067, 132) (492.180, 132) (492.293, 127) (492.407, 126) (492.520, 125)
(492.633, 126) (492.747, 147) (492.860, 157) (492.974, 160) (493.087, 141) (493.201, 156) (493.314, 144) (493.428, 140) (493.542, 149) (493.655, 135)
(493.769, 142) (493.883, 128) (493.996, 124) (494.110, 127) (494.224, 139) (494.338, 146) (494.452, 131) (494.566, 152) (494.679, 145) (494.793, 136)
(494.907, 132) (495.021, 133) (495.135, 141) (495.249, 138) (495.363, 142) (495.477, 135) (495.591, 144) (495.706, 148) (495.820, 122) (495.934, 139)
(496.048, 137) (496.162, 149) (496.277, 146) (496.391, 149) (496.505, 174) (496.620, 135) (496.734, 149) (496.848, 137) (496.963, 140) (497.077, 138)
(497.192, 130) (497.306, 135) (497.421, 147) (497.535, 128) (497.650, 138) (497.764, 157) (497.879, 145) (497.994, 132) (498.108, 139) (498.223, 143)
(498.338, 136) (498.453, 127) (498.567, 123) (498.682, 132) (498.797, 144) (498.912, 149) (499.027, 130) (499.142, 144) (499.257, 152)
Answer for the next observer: 0.11 nm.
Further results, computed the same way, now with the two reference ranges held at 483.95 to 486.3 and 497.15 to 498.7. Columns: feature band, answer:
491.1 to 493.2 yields -0.07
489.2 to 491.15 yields -0.21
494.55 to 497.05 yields -0.12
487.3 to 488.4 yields -0.05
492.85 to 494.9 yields -0.12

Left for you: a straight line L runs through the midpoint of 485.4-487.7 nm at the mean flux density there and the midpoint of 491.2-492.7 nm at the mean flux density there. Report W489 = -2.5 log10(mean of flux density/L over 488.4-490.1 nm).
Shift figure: -0.111 mag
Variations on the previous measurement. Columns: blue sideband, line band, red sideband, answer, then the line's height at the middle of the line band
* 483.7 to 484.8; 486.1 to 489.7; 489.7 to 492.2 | 0.056 mag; 138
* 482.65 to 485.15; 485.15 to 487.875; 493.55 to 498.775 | 0.112 mag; 138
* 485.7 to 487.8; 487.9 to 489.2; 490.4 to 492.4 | -0.026 mag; 129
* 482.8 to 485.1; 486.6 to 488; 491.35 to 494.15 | 0.018 mag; 138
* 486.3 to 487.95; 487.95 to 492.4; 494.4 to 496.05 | -0.037 mag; 133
